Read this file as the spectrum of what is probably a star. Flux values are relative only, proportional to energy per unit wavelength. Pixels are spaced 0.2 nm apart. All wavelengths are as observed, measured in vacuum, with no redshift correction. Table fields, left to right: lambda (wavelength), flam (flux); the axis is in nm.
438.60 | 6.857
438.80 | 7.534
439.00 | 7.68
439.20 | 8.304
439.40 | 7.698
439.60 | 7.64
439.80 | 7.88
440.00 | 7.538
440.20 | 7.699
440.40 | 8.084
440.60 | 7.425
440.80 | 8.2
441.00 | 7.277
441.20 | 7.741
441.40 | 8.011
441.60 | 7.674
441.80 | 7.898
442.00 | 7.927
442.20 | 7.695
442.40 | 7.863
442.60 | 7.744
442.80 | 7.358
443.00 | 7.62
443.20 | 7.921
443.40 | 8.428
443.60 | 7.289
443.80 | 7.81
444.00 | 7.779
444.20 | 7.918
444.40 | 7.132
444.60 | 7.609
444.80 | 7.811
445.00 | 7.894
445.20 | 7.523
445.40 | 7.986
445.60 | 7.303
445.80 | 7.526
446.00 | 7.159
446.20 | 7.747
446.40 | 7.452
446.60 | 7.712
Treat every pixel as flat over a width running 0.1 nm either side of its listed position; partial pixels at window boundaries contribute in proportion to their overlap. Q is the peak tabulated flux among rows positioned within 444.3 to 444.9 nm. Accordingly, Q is 7.811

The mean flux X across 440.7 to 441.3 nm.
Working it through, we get 7.74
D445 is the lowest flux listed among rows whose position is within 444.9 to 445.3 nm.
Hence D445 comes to 7.523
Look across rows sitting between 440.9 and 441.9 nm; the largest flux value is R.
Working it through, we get 8.011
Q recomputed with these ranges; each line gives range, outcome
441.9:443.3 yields 7.927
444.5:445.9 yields 7.986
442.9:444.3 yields 8.428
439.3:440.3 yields 7.88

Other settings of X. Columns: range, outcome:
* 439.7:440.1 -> 7.71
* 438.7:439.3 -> 7.84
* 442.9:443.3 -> 7.77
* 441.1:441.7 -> 7.81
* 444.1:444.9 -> 7.62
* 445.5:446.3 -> 7.43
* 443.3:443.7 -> 7.86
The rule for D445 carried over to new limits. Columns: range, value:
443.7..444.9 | 7.132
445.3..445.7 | 7.303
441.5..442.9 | 7.358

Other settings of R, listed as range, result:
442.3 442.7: 7.863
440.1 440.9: 8.2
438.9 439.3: 8.304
